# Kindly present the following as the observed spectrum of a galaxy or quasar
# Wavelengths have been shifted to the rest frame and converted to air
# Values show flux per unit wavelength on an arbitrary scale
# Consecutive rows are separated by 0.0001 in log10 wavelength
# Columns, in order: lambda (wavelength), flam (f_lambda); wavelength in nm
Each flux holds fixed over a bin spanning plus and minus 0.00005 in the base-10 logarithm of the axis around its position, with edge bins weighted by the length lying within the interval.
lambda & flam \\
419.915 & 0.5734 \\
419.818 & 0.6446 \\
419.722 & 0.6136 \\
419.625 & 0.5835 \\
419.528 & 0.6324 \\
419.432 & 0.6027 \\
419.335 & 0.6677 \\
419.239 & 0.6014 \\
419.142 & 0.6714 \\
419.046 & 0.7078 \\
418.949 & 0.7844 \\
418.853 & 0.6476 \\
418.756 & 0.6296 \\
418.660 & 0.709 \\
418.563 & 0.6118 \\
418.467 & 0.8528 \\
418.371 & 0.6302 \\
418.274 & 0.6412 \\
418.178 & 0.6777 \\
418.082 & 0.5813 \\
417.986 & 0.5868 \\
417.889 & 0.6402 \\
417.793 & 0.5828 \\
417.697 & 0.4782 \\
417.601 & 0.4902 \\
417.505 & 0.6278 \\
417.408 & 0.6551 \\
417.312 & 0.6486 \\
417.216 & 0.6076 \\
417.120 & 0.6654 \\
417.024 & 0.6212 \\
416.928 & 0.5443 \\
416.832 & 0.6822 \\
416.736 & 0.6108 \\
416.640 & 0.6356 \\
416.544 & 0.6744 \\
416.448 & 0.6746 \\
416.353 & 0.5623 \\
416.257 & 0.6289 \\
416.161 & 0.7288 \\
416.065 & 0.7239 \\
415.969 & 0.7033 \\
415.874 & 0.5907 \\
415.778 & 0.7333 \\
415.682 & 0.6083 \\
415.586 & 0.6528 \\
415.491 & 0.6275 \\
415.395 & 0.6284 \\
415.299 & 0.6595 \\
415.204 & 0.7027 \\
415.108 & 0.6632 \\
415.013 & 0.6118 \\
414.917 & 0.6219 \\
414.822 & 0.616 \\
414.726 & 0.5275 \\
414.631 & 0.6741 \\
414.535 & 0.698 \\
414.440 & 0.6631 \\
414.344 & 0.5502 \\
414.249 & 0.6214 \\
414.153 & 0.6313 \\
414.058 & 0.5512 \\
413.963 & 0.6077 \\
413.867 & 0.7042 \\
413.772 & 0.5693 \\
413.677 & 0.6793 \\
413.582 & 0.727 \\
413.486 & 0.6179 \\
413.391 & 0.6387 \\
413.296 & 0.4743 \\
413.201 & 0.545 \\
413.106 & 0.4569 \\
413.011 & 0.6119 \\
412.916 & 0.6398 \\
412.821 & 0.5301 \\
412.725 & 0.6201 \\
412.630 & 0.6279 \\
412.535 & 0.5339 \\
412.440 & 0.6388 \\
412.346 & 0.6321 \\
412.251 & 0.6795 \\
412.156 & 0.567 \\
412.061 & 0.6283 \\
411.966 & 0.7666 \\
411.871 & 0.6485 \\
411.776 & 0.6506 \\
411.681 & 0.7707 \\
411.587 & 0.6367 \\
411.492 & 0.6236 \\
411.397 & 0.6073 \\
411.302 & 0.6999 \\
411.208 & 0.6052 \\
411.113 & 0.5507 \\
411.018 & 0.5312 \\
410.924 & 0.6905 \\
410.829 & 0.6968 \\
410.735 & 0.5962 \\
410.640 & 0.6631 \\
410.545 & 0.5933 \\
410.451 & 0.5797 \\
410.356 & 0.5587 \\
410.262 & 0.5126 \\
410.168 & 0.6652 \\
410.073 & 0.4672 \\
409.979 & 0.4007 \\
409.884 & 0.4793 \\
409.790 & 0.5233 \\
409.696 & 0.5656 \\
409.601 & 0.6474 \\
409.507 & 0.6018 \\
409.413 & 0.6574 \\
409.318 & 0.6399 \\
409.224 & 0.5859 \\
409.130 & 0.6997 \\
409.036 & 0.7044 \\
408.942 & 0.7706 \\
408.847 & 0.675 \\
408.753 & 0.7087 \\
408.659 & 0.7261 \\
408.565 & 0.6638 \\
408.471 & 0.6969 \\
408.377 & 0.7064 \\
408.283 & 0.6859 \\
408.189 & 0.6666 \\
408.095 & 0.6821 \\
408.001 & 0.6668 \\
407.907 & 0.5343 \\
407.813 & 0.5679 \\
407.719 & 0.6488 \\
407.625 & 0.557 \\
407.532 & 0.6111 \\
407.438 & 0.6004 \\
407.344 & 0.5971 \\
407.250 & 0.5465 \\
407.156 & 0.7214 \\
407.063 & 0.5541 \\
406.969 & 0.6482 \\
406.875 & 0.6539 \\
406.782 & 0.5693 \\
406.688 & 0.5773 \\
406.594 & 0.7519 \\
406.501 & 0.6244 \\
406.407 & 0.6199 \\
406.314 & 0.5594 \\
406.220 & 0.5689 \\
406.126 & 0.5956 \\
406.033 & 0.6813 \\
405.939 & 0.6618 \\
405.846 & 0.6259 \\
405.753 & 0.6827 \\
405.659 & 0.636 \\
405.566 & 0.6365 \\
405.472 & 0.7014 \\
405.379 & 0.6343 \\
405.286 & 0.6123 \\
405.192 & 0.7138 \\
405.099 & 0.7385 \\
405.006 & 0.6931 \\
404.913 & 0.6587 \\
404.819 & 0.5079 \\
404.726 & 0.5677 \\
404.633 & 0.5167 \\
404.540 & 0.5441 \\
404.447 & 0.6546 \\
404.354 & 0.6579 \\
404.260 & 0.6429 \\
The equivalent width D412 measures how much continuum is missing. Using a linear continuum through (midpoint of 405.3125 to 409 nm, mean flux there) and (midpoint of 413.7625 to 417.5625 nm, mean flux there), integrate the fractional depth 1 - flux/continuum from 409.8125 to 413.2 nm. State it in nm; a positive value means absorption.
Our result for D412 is 0.19 nm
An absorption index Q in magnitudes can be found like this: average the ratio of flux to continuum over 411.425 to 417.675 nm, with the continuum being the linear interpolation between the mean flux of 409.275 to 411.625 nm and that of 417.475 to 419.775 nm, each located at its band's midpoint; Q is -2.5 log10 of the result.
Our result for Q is -0.03 mag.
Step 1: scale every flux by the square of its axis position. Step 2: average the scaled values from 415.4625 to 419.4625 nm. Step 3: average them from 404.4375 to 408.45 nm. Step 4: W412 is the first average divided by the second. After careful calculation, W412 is 1.08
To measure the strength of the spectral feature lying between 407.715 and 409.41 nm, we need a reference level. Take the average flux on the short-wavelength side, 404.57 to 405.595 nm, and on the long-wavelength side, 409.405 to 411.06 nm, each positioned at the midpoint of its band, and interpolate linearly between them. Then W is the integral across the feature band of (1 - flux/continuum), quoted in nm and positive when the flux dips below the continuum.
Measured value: -0.207 nm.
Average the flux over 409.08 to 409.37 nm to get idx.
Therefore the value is 0.643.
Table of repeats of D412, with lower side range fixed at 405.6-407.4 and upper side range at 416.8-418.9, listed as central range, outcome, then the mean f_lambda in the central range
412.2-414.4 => 0.08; 0.604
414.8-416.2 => -0.07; 0.659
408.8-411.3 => 0.09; 0.604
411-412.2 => -0.03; 0.64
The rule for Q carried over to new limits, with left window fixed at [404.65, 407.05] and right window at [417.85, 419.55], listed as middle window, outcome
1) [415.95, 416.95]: 0.00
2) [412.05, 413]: 0.07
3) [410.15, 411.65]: 0.05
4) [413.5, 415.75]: 0.03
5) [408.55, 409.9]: -0.01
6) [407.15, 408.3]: 0.04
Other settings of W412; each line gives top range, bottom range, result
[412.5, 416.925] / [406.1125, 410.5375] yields 1.05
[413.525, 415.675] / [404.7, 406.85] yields 1.04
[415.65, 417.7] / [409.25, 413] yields 1.07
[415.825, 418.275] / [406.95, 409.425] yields 1.01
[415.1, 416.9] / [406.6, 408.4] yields 1.10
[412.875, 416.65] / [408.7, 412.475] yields 1.03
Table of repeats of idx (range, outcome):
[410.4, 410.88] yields 0.625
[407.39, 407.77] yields 0.604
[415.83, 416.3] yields 0.677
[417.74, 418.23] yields 0.613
